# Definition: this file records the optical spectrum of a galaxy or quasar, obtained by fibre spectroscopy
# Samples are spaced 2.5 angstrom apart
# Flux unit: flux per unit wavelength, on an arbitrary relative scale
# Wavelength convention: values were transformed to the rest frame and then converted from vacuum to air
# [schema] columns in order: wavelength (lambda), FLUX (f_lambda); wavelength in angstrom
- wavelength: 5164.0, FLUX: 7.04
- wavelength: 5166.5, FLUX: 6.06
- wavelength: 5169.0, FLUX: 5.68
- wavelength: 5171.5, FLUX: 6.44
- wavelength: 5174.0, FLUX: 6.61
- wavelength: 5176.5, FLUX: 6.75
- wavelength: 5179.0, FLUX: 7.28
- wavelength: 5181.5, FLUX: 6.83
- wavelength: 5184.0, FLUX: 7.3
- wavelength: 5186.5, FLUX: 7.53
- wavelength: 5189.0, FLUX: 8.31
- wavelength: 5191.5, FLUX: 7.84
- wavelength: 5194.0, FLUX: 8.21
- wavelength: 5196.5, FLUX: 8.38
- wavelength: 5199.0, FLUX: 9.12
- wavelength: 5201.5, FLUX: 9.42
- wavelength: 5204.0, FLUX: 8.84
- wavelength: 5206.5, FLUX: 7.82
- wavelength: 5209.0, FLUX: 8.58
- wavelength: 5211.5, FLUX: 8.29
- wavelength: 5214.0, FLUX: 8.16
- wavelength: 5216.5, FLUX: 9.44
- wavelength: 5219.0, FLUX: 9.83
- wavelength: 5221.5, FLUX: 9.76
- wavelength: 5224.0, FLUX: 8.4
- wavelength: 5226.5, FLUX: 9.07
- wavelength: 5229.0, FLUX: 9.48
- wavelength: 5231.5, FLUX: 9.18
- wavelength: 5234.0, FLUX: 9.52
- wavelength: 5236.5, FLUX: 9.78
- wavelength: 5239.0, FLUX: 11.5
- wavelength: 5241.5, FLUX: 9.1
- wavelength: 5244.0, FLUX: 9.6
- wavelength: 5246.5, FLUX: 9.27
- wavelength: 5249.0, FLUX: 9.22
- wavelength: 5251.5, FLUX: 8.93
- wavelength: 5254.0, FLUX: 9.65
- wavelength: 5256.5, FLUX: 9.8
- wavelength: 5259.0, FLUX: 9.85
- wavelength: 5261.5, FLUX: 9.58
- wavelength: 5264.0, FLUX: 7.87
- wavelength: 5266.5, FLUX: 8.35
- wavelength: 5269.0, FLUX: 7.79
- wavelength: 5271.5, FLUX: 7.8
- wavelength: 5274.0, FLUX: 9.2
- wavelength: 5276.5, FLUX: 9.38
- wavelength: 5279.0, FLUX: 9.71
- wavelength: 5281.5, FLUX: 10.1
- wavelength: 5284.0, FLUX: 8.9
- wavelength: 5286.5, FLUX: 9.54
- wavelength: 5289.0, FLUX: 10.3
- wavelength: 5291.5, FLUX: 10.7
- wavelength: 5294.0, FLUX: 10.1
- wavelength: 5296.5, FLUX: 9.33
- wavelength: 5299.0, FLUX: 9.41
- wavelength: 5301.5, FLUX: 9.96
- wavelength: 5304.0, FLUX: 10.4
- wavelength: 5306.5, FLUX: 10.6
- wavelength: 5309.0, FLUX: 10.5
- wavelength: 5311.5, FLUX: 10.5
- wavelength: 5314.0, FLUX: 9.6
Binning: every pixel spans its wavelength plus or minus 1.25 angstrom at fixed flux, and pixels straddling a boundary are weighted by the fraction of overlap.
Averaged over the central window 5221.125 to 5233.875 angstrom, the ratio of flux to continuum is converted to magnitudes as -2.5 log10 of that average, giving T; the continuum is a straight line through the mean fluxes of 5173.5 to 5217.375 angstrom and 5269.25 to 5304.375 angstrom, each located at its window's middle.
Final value -0.07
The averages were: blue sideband 8.05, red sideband 9.56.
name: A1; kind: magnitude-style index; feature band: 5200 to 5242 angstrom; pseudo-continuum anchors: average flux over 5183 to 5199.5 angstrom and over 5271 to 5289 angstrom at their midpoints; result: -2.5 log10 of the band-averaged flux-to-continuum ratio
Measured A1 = -0.08 mag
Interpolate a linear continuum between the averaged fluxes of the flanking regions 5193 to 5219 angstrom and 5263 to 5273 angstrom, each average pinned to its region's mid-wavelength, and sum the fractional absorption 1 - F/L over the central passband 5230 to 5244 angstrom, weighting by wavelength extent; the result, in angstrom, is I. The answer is -2.4 angstrom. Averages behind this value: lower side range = 8.69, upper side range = 7.99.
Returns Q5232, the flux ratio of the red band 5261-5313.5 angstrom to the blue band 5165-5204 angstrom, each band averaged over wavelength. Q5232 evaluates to 1.3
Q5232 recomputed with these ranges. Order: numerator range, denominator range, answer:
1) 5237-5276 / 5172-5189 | 1.29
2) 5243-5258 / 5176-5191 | 1.27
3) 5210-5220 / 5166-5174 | 1.45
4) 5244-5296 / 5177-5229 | 1.11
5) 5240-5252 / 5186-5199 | 1.13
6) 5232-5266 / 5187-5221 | 1.10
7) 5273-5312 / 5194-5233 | 1.11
